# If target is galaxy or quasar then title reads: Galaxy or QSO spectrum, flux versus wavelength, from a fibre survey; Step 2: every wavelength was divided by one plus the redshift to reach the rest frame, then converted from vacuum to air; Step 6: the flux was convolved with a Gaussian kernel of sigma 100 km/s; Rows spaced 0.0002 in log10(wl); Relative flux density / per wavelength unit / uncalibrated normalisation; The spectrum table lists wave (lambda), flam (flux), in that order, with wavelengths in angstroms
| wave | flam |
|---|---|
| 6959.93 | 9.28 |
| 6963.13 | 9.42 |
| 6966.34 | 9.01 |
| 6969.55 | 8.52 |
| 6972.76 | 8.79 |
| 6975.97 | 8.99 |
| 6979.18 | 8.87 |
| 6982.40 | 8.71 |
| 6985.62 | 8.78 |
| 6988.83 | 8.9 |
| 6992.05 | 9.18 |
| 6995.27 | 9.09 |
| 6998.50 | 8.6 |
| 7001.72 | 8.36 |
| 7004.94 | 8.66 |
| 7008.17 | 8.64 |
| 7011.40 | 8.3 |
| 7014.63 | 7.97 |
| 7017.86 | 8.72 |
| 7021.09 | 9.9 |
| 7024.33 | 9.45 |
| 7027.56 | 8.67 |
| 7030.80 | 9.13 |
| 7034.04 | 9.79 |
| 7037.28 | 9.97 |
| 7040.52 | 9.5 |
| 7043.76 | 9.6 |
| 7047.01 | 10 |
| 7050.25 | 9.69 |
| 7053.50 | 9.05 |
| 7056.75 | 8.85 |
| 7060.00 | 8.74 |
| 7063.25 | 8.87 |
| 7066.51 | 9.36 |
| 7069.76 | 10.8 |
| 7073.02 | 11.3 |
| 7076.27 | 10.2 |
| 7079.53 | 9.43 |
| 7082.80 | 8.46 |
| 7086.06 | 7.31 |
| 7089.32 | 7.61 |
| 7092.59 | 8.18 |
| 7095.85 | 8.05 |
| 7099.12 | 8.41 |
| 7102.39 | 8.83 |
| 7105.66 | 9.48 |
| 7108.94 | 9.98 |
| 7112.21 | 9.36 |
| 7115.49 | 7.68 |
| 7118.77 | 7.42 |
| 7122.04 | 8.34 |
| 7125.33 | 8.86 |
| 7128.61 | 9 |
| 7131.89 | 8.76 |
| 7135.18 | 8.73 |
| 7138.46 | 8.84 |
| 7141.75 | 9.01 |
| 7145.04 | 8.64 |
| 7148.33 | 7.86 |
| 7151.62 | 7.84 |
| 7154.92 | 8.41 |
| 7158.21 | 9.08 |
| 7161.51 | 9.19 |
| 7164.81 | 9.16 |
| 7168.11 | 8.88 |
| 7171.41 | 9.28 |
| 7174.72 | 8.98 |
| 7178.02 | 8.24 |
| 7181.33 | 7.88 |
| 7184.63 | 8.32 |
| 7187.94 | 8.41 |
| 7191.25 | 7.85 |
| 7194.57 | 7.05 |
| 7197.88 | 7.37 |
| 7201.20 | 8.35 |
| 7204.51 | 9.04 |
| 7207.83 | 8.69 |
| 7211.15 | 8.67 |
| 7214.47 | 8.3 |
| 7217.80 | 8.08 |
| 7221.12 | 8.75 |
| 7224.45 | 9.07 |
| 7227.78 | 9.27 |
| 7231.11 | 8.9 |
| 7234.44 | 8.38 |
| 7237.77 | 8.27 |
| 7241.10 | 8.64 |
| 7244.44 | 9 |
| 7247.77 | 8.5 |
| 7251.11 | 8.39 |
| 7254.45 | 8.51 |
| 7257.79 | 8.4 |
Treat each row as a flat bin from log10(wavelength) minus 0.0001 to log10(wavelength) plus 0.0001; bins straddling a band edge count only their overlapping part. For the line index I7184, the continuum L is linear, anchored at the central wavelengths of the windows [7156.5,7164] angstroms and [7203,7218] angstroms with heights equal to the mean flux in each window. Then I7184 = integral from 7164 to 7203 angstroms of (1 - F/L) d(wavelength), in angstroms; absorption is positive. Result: 2.6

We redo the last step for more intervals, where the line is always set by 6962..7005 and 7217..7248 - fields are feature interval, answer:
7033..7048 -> -1.6 angstroms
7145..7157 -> 0.8 angstroms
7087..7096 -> 0.9 angstroms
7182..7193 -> 0.7 angstroms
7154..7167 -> -0.3 angstroms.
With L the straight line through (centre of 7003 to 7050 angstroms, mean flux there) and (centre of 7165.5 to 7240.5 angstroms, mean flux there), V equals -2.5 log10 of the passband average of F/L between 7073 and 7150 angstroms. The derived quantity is 0.019 mag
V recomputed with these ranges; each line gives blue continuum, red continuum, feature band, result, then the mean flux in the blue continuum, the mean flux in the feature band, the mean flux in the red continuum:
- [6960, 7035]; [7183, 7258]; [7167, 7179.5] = -0.04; 8.89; 8.85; 8.45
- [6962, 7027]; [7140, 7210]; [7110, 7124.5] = 0.03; 8.84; 8.31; 8.46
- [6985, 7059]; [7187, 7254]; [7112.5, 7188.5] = 0.01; 9.08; 8.57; 8.45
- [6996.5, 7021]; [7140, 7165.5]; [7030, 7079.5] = -0.13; 8.56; 9.66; 8.63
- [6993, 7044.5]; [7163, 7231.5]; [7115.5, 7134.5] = 0.04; 9.01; 8.42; 8.5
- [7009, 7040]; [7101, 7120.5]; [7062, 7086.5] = -0.08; 9.1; 9.58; 8.79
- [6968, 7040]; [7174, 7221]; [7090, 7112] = -0.03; 8.92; 8.8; 8.23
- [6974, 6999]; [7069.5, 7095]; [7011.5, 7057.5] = -0.04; 8.9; 9.28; 9.04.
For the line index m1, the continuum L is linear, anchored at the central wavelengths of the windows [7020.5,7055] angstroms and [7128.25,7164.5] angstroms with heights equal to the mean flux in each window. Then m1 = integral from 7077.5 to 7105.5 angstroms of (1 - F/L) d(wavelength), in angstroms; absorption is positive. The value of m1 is 2.22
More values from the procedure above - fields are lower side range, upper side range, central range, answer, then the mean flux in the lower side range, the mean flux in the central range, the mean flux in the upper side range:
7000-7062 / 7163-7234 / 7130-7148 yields 0.0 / 9.1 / 8.73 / 8.5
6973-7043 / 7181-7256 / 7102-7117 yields -0.7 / 8.97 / 9.09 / 8.43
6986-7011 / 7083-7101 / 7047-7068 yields -2.3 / 8.75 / 9.16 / 7.97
